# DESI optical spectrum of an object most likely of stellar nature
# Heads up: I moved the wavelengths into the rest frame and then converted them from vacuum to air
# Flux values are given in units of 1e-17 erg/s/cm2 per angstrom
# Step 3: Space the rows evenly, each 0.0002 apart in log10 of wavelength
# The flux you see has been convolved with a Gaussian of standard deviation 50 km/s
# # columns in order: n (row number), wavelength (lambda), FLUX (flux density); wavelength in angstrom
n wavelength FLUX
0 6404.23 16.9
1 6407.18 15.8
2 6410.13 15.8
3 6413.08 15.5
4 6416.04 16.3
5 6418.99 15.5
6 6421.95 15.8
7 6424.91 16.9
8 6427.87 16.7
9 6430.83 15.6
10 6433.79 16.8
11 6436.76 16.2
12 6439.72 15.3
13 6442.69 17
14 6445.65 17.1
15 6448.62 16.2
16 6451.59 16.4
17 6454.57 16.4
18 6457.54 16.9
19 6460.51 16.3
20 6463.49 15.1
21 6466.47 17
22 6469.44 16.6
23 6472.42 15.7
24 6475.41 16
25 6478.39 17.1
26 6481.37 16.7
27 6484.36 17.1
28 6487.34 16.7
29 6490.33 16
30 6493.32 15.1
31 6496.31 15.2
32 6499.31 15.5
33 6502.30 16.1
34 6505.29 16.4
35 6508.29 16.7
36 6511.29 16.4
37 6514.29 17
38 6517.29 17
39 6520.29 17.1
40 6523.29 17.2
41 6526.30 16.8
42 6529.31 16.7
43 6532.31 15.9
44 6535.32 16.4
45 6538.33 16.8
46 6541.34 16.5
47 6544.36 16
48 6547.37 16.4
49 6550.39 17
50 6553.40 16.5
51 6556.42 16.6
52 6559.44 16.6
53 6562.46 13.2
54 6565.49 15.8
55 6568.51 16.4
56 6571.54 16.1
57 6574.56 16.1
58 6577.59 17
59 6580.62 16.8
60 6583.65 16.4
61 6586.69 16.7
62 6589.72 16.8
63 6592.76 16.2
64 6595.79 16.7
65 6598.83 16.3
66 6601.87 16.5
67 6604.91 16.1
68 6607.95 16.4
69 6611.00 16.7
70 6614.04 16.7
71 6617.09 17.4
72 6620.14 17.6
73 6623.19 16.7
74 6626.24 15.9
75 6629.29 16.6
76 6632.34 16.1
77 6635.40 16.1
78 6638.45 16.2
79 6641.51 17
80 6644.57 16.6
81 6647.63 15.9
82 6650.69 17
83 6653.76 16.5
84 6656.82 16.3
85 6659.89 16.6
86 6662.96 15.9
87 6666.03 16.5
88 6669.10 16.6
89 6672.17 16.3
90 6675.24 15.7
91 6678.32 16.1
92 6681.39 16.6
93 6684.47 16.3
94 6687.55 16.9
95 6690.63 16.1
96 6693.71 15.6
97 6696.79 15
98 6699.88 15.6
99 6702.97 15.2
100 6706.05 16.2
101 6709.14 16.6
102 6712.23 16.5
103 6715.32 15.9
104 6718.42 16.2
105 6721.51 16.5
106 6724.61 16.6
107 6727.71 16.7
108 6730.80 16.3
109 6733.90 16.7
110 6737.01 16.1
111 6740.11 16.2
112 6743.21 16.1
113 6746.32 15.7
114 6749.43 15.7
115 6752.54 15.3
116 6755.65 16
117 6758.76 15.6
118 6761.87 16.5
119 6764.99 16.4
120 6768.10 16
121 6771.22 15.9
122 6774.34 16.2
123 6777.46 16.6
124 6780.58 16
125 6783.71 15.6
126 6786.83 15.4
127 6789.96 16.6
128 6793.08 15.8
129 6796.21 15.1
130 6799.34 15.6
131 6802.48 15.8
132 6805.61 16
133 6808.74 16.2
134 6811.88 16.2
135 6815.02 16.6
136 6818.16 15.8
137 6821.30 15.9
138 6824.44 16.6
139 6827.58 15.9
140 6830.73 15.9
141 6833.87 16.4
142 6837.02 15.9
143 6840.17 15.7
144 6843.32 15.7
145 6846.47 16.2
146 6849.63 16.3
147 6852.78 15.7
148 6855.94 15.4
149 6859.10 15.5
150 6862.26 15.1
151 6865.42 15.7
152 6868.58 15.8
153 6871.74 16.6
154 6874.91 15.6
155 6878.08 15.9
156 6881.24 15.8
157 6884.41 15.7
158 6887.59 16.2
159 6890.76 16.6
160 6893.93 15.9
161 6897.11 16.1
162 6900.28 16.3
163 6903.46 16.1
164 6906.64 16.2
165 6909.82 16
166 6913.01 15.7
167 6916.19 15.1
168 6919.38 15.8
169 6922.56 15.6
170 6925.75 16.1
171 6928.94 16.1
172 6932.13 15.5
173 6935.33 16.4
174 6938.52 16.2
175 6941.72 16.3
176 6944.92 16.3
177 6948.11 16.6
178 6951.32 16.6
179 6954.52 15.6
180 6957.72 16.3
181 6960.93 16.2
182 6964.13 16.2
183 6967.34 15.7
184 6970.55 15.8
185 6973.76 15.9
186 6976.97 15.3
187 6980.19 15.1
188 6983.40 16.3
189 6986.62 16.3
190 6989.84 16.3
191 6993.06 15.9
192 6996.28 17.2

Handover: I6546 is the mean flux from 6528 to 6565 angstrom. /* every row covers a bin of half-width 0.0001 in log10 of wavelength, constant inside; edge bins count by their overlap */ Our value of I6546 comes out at 16.2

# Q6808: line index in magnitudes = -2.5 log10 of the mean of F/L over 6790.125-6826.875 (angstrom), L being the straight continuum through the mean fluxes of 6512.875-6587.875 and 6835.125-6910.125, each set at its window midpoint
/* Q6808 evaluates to 0.00 mag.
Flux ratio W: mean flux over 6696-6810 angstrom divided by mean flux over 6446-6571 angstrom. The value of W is 1.0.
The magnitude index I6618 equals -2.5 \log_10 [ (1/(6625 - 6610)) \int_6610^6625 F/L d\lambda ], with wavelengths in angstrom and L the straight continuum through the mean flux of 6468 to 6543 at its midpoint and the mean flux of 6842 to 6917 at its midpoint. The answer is -0.05 mag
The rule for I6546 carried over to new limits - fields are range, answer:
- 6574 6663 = 16.5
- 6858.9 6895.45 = 15.9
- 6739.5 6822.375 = 16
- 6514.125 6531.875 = 16.9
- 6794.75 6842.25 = 16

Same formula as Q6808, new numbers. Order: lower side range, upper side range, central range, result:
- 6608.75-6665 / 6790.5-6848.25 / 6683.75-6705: 0.04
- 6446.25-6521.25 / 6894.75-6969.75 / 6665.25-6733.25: 0.00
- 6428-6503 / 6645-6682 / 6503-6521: -0.03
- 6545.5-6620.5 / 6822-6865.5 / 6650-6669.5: -0.01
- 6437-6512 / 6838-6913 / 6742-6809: 0.01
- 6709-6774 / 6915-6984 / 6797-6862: 0.01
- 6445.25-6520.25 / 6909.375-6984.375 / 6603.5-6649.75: -0.02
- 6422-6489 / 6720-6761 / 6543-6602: 0.00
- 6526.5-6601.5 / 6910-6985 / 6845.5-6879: 0.02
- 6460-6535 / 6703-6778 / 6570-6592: -0.02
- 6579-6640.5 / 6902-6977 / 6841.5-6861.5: 0.03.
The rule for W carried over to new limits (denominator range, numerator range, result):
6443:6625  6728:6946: 0.97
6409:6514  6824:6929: 0.98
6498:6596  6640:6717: 0.99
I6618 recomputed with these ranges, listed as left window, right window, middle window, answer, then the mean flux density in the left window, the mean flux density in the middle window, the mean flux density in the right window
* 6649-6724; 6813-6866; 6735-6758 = 0.01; 16.2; 15.9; 15.9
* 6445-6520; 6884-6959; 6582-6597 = -0.02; 16.4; 16.6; 16.1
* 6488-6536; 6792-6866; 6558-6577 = 0.03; 16.3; 15.8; 15.9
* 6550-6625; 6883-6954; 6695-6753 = 0.01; 16.4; 16.1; 16.1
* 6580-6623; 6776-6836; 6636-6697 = 0.01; 16.7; 16.3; 16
